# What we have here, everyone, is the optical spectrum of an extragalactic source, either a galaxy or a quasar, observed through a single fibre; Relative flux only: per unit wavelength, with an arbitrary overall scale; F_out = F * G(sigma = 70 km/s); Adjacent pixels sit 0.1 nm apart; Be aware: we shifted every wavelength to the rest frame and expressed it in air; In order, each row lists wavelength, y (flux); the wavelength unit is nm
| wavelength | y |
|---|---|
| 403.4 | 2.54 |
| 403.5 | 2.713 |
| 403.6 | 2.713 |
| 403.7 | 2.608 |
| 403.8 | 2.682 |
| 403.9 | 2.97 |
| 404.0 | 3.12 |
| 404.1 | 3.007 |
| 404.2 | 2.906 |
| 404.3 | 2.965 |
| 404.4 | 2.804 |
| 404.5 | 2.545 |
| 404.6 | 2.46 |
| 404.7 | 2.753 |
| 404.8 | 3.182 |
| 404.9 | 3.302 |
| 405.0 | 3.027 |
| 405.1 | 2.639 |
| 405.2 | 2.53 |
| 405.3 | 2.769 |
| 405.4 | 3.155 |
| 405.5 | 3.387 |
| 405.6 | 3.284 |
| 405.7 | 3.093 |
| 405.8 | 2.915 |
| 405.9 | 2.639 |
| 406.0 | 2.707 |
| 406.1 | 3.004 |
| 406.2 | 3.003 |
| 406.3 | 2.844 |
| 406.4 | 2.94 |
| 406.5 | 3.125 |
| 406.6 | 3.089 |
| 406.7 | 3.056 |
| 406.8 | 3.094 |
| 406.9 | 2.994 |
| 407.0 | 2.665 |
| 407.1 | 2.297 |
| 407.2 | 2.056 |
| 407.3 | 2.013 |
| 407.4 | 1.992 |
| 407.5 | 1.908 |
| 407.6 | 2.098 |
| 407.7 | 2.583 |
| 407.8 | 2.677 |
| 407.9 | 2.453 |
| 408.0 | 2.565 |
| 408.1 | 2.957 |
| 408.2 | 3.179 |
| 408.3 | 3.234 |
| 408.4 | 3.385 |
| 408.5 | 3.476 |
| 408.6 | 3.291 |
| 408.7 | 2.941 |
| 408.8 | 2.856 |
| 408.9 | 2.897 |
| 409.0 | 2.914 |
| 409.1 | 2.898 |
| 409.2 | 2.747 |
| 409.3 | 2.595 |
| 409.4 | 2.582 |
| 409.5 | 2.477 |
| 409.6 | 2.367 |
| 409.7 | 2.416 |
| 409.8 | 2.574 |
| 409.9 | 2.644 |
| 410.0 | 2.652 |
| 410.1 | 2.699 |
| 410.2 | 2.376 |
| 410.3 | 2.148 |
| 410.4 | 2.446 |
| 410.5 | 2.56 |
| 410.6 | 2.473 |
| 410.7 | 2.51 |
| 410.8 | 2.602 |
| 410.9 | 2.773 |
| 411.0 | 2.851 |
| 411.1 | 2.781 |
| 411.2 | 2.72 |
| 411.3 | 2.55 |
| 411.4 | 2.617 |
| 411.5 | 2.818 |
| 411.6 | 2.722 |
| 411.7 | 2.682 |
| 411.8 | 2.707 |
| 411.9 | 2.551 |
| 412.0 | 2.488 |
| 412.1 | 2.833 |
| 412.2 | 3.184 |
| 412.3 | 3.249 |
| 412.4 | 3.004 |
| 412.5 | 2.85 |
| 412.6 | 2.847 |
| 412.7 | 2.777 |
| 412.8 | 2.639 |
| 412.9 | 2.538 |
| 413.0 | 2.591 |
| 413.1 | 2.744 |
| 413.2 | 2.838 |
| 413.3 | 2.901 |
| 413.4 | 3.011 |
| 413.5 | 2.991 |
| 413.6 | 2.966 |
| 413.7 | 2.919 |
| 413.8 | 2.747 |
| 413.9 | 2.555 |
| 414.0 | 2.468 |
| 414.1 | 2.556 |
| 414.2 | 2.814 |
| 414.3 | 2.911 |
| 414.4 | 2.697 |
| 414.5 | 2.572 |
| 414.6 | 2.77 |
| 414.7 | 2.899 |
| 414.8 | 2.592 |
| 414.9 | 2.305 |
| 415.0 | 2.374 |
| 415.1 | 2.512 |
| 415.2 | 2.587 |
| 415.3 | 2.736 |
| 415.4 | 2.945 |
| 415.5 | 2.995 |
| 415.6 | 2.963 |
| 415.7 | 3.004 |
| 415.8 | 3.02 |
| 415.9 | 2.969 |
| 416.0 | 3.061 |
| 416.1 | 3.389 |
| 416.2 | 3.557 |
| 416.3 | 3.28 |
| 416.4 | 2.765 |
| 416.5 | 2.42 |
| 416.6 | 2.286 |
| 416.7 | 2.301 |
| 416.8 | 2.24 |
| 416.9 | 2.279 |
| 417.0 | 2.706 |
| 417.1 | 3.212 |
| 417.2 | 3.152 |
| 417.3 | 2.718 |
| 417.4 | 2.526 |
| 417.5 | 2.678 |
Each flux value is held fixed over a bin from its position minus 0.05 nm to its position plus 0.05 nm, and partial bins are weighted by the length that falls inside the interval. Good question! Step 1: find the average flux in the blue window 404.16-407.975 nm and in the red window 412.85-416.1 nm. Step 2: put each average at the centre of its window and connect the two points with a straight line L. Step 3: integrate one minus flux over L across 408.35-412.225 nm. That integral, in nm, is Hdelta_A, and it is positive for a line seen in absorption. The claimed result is 0.08 nm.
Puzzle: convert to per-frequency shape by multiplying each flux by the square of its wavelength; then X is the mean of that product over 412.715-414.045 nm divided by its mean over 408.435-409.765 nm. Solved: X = 1.0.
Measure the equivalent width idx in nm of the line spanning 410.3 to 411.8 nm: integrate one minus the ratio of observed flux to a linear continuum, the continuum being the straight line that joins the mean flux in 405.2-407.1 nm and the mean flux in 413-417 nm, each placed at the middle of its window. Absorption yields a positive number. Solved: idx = 0.11 nm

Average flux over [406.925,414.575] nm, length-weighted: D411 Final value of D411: 2.69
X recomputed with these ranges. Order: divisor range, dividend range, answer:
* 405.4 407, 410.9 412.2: 0.93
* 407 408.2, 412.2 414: 1.22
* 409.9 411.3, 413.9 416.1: 1.09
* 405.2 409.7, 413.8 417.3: 1.03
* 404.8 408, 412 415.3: 1.03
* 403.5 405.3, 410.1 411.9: 0.95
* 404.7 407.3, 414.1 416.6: 1.02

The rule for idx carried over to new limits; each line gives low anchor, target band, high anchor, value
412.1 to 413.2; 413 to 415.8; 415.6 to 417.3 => 0.089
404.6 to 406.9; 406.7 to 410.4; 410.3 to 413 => 0.239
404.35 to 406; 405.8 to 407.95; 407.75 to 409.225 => 0.217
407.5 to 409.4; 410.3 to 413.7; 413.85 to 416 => 0.044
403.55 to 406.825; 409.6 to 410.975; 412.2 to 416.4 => 0.164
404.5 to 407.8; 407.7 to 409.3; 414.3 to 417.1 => -0.103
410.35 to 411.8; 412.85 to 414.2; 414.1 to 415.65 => -0.036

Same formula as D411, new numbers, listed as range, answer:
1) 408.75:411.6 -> 2.63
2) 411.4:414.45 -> 2.78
